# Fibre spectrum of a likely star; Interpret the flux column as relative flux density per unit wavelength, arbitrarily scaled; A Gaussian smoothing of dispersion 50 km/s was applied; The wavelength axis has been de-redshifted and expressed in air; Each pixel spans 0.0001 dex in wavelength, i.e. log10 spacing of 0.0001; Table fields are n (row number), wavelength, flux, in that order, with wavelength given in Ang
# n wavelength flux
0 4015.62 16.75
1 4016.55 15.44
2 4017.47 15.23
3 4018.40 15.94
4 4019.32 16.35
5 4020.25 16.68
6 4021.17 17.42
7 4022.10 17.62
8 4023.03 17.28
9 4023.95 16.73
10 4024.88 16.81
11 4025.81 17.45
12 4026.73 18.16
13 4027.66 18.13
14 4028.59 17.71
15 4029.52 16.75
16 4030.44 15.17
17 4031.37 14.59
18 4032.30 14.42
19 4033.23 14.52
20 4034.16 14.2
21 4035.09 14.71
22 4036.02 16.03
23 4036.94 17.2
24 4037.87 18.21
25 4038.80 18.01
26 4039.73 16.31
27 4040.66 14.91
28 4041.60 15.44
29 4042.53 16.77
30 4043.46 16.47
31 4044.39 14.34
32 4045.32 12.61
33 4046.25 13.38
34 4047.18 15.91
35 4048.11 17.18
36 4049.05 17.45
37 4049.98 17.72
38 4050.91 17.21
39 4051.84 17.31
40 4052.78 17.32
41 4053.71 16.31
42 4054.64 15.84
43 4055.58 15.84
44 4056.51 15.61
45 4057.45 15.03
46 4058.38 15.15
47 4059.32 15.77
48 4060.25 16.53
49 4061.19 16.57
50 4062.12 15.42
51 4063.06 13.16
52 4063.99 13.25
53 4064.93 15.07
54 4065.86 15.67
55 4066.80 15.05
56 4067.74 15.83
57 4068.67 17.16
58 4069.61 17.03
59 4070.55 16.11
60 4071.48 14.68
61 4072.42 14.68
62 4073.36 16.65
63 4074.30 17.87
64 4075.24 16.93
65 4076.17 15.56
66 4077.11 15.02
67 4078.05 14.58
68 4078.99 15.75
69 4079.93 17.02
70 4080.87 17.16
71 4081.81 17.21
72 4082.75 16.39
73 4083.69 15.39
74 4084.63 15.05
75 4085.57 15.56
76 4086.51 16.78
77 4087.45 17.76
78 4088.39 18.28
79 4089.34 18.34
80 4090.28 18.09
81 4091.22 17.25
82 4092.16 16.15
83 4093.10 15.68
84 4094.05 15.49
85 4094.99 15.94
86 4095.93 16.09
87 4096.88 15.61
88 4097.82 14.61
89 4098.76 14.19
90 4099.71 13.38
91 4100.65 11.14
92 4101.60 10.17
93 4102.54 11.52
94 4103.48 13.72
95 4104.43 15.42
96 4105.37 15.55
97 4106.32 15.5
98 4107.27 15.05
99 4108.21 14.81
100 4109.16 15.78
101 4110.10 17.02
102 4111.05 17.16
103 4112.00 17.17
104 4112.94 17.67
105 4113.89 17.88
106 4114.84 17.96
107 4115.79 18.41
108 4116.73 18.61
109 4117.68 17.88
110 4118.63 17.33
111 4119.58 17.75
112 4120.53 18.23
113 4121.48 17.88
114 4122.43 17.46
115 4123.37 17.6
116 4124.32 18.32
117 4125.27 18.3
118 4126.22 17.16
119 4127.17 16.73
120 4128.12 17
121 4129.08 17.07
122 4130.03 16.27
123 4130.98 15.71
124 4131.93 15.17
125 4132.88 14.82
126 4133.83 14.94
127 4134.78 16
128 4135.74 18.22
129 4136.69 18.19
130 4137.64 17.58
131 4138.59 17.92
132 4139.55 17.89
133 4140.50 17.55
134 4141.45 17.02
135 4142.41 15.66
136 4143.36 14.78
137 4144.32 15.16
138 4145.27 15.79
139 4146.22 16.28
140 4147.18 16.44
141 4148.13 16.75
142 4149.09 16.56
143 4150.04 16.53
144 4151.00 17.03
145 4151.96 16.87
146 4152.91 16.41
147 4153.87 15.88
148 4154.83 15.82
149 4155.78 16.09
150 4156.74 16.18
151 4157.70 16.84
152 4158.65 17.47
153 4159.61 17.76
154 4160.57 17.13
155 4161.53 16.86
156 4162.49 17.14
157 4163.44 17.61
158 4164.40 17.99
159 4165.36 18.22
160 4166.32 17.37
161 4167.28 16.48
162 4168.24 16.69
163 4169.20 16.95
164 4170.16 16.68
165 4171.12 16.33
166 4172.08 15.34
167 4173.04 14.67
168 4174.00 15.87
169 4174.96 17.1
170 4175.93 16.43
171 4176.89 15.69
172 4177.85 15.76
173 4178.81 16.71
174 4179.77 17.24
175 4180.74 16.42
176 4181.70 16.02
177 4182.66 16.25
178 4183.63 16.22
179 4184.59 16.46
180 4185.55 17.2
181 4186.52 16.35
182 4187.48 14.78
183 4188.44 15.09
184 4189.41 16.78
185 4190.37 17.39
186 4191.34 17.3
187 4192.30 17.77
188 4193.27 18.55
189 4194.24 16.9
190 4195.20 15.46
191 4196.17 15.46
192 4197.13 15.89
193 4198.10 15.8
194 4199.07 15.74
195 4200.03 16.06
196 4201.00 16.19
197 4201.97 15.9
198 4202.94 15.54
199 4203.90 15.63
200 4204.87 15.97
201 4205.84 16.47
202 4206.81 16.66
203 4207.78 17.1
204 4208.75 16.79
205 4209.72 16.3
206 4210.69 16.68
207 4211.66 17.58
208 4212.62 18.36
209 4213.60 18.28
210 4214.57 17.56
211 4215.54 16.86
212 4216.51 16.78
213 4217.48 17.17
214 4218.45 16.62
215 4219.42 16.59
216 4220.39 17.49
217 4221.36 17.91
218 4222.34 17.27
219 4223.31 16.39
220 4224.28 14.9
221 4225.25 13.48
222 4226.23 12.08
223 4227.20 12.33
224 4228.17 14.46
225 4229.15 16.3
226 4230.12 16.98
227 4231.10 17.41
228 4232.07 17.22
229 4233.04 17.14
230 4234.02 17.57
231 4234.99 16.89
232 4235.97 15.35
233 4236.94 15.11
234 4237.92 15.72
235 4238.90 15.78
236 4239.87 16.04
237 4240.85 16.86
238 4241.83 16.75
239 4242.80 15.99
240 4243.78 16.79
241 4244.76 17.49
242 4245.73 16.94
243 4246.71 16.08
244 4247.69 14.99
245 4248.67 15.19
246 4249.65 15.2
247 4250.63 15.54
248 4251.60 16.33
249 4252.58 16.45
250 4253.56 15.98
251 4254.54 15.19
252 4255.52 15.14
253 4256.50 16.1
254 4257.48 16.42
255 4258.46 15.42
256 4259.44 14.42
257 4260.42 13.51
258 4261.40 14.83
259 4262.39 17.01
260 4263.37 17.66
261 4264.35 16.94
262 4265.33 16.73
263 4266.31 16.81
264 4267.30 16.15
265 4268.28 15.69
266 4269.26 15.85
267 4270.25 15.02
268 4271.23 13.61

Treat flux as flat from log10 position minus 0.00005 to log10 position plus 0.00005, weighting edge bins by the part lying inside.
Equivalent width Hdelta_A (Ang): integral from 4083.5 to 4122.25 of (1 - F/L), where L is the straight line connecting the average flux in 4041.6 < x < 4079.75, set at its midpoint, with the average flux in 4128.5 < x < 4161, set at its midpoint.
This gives 0.2 Ang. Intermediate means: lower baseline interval 15.8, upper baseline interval 16.5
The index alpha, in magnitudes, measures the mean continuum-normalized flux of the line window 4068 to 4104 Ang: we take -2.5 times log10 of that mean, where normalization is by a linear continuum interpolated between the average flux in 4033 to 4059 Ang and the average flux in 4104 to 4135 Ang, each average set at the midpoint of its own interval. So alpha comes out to 0.05 mag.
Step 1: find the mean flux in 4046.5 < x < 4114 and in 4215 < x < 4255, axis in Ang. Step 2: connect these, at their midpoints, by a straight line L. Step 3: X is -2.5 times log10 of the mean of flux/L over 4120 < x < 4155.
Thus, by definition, -0.05 mag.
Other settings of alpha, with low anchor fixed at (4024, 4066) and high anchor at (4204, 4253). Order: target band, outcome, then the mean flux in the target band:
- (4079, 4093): -0.05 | 16.8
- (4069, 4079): 0.01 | 15.9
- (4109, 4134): -0.07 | 17.2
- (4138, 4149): -0.02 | 16.5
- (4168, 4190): 0.00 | 16.2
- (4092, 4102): 0.12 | 14.4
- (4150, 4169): -0.05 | 16.9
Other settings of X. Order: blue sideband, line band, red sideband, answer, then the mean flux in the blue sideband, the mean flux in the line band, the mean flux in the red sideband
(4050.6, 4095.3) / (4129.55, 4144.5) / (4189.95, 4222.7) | 0.00 mag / 16.1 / 16.5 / 16.8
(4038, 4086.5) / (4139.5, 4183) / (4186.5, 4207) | -0.03 mag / 15.9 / 16.5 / 16.3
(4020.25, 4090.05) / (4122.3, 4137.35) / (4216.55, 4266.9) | -0.05 mag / 16.2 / 16.8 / 16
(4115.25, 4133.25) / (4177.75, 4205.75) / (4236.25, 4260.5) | 0.01 mag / 17.3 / 16.3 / 15.9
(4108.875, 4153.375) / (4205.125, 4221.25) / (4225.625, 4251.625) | -0.06 mag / 17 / 17.1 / 15.9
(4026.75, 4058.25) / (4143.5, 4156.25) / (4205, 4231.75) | 0.00 mag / 16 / 16.2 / 16.4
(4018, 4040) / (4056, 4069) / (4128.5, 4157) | 0.08 mag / 16.5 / 15.4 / 16.4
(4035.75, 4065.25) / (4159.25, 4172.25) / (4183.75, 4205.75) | -0.06 mag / 15.9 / 17.1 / 16.3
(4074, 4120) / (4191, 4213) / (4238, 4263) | -0.04 mag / 16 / 16.5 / 15.9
